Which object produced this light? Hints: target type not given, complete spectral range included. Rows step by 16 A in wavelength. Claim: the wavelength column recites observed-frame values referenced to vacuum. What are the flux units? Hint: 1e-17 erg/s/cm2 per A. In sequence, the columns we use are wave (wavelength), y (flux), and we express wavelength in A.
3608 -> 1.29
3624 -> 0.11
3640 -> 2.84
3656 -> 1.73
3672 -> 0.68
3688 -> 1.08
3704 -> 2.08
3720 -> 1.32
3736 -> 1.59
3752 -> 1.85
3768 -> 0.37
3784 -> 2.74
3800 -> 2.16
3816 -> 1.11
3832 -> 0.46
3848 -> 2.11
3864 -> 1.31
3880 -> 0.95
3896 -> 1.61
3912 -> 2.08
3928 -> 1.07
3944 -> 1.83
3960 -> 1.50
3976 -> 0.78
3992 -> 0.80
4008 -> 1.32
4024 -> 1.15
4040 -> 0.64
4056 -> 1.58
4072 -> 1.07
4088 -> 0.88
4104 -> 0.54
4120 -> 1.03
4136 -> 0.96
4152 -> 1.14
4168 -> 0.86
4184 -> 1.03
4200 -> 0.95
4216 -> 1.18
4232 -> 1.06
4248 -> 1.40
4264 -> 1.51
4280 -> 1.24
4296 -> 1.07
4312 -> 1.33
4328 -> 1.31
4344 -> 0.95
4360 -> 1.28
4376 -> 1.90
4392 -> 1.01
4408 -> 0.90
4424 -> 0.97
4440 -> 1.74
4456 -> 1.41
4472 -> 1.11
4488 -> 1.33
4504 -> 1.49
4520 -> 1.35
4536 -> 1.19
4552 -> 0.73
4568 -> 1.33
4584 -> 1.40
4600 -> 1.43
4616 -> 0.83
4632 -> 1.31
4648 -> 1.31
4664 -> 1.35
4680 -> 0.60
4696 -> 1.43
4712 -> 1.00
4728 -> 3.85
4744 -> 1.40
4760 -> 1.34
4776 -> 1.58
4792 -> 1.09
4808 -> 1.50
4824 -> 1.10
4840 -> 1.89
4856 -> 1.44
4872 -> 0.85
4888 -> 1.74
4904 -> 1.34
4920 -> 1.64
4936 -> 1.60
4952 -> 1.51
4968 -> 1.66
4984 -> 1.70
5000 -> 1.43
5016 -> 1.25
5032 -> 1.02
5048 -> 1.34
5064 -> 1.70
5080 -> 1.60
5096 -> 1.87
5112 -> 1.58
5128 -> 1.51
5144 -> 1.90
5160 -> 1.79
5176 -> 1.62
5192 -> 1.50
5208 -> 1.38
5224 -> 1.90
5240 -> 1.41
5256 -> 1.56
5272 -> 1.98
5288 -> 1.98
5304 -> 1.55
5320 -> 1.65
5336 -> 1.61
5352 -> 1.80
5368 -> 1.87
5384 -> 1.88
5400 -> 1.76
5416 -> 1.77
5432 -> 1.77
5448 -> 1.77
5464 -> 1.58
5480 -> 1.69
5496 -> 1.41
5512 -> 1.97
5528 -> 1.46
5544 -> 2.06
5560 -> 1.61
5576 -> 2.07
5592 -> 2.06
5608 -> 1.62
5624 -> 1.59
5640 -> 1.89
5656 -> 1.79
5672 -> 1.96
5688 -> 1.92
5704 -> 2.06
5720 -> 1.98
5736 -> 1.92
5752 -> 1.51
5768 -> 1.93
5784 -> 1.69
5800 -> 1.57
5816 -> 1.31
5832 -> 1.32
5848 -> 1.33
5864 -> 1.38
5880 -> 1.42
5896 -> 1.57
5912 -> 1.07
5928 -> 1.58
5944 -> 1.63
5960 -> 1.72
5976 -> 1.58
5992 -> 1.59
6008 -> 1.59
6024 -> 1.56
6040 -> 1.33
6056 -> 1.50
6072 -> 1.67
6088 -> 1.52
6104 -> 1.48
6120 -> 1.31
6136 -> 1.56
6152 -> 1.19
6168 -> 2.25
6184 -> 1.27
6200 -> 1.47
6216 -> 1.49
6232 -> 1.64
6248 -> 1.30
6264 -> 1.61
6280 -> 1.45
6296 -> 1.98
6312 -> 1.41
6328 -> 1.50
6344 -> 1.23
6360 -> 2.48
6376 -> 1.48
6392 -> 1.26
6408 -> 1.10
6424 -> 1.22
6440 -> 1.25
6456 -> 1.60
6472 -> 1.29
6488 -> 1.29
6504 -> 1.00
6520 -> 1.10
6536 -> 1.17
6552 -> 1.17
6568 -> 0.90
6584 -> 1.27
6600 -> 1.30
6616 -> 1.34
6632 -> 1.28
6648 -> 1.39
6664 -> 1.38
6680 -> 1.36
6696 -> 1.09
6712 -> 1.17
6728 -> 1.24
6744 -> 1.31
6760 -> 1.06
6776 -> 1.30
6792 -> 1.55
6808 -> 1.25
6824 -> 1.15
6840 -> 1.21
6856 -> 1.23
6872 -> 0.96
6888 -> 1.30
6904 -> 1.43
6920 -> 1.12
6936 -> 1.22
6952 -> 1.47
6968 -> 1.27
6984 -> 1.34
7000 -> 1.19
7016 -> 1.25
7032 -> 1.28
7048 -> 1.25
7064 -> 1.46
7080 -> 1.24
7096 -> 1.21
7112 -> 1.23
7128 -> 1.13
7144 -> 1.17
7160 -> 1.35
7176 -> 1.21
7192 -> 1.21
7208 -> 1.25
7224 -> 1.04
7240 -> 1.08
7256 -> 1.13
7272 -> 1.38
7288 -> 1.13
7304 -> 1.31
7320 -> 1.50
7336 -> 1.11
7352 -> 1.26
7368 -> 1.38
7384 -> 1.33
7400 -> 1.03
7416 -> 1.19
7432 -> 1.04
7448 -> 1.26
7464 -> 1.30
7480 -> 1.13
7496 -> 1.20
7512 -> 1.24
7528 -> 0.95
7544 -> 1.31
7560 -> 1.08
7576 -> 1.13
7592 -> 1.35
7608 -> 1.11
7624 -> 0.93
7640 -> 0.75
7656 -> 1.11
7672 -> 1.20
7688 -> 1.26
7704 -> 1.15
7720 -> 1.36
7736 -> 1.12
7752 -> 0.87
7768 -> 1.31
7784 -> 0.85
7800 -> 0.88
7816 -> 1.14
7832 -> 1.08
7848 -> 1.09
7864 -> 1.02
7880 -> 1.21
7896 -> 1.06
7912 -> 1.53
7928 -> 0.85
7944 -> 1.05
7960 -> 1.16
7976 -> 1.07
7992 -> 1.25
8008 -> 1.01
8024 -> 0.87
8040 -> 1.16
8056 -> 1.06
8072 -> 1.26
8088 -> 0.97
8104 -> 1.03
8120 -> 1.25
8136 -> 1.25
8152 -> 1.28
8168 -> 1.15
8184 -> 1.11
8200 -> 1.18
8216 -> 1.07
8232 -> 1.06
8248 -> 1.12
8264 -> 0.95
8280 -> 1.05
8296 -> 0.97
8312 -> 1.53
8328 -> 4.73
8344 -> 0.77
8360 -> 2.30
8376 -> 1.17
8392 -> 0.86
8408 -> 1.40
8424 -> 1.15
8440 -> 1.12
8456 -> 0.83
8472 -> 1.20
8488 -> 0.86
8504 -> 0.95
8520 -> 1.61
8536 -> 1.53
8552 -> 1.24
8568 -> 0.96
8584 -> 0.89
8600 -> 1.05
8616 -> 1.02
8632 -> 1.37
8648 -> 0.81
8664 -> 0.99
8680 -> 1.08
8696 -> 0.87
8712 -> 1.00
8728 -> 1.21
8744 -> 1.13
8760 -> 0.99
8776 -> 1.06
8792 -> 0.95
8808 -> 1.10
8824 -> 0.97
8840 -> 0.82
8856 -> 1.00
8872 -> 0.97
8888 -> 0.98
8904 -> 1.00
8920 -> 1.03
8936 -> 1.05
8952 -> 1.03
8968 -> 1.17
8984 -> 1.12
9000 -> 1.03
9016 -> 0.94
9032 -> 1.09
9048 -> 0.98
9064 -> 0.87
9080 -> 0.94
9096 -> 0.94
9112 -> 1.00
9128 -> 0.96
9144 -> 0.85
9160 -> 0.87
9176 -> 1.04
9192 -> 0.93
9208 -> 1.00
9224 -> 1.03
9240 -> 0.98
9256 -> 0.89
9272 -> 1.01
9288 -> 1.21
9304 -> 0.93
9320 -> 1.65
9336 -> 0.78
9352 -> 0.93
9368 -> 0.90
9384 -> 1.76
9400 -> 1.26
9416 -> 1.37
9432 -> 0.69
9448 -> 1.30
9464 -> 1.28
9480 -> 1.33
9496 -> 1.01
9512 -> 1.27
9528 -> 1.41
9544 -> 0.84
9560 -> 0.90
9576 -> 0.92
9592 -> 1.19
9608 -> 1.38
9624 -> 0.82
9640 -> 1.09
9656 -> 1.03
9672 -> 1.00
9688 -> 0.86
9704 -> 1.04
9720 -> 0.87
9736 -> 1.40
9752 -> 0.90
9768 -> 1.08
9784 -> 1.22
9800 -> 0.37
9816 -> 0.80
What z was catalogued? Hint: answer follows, 0.27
